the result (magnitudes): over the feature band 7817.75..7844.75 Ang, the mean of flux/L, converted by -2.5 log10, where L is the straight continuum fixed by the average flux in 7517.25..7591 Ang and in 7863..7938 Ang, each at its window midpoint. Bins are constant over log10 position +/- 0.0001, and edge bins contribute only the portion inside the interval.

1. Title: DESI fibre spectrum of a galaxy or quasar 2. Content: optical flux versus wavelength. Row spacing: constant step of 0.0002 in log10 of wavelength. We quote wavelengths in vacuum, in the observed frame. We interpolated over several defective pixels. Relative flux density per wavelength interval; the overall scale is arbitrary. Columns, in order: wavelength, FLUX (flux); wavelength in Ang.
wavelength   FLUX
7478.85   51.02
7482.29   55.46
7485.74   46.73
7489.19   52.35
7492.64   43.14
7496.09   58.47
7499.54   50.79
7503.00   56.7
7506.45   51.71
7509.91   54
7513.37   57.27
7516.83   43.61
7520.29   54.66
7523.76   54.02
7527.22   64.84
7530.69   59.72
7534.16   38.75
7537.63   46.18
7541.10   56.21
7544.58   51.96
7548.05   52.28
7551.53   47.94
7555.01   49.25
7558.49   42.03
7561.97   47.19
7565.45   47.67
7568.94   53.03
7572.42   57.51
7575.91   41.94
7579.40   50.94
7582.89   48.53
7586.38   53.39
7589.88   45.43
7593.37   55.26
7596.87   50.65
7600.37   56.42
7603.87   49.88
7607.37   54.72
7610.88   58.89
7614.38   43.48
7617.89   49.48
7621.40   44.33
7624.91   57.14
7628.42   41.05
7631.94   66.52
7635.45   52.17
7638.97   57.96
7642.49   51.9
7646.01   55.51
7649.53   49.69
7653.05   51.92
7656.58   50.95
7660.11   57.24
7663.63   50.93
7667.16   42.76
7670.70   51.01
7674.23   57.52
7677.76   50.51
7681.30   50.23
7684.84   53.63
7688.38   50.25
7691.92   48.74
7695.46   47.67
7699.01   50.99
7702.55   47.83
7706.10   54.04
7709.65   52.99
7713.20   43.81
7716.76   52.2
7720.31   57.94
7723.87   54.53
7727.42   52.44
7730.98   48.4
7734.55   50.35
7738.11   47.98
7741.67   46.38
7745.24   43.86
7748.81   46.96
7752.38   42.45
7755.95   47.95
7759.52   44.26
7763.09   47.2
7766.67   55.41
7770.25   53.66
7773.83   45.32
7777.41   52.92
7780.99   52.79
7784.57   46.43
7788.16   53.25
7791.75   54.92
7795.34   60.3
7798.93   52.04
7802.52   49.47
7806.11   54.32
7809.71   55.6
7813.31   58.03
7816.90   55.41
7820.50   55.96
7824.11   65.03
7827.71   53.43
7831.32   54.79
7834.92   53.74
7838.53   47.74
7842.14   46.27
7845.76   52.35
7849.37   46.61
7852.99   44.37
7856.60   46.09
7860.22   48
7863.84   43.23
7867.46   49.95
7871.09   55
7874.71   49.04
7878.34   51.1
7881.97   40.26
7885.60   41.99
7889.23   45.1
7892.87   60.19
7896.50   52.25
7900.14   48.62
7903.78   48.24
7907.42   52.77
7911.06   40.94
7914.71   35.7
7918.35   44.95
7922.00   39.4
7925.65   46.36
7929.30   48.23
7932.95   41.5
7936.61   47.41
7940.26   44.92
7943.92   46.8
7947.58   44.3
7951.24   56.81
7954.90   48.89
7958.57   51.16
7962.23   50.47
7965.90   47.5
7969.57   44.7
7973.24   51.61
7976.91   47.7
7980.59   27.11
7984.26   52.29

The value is -0.13 mag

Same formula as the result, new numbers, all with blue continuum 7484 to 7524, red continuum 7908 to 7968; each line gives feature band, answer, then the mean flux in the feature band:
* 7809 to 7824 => -0.198 mag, 57.3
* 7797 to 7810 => -0.103 mag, 52.6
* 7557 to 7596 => 0.032 mag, 49.4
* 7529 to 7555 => 0.022 mag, 50.3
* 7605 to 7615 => -0.058 mag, 53.2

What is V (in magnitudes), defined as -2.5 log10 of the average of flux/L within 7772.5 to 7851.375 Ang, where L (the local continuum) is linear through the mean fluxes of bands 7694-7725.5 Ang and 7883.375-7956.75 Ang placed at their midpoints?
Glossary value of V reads -0.084 mag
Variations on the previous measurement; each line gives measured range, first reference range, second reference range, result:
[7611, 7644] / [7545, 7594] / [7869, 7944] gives -0.06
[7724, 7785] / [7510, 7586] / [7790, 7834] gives 0.13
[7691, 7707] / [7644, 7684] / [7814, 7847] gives 0.05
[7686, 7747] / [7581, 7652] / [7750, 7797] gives 0.02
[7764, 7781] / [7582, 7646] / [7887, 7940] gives -0.05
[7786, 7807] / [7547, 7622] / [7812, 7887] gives -0.07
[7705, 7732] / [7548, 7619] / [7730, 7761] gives -0.11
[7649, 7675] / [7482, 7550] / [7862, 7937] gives -0.02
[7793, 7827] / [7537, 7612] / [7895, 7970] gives -0.17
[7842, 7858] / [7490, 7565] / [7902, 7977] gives 0.01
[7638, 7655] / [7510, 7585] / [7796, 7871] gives -0.04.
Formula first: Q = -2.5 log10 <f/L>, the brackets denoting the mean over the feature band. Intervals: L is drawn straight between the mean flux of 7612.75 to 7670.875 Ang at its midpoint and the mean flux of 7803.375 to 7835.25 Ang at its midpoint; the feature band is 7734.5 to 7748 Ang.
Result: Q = 0.16 mag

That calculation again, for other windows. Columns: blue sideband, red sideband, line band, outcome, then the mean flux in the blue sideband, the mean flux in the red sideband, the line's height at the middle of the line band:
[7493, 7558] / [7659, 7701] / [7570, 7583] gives 0.04 mag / 52.3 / 50.9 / 51.8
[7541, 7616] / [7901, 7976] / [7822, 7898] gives -0.05 mag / 50.6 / 46.7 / 47.5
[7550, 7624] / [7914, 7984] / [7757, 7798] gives -0.08 mag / 50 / 45.9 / 47.8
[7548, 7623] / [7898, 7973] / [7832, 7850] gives -0.05 mag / 50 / 46.6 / 47.5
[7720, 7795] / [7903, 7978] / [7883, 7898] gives -0.04 mag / 49.8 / 46.7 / 47.5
